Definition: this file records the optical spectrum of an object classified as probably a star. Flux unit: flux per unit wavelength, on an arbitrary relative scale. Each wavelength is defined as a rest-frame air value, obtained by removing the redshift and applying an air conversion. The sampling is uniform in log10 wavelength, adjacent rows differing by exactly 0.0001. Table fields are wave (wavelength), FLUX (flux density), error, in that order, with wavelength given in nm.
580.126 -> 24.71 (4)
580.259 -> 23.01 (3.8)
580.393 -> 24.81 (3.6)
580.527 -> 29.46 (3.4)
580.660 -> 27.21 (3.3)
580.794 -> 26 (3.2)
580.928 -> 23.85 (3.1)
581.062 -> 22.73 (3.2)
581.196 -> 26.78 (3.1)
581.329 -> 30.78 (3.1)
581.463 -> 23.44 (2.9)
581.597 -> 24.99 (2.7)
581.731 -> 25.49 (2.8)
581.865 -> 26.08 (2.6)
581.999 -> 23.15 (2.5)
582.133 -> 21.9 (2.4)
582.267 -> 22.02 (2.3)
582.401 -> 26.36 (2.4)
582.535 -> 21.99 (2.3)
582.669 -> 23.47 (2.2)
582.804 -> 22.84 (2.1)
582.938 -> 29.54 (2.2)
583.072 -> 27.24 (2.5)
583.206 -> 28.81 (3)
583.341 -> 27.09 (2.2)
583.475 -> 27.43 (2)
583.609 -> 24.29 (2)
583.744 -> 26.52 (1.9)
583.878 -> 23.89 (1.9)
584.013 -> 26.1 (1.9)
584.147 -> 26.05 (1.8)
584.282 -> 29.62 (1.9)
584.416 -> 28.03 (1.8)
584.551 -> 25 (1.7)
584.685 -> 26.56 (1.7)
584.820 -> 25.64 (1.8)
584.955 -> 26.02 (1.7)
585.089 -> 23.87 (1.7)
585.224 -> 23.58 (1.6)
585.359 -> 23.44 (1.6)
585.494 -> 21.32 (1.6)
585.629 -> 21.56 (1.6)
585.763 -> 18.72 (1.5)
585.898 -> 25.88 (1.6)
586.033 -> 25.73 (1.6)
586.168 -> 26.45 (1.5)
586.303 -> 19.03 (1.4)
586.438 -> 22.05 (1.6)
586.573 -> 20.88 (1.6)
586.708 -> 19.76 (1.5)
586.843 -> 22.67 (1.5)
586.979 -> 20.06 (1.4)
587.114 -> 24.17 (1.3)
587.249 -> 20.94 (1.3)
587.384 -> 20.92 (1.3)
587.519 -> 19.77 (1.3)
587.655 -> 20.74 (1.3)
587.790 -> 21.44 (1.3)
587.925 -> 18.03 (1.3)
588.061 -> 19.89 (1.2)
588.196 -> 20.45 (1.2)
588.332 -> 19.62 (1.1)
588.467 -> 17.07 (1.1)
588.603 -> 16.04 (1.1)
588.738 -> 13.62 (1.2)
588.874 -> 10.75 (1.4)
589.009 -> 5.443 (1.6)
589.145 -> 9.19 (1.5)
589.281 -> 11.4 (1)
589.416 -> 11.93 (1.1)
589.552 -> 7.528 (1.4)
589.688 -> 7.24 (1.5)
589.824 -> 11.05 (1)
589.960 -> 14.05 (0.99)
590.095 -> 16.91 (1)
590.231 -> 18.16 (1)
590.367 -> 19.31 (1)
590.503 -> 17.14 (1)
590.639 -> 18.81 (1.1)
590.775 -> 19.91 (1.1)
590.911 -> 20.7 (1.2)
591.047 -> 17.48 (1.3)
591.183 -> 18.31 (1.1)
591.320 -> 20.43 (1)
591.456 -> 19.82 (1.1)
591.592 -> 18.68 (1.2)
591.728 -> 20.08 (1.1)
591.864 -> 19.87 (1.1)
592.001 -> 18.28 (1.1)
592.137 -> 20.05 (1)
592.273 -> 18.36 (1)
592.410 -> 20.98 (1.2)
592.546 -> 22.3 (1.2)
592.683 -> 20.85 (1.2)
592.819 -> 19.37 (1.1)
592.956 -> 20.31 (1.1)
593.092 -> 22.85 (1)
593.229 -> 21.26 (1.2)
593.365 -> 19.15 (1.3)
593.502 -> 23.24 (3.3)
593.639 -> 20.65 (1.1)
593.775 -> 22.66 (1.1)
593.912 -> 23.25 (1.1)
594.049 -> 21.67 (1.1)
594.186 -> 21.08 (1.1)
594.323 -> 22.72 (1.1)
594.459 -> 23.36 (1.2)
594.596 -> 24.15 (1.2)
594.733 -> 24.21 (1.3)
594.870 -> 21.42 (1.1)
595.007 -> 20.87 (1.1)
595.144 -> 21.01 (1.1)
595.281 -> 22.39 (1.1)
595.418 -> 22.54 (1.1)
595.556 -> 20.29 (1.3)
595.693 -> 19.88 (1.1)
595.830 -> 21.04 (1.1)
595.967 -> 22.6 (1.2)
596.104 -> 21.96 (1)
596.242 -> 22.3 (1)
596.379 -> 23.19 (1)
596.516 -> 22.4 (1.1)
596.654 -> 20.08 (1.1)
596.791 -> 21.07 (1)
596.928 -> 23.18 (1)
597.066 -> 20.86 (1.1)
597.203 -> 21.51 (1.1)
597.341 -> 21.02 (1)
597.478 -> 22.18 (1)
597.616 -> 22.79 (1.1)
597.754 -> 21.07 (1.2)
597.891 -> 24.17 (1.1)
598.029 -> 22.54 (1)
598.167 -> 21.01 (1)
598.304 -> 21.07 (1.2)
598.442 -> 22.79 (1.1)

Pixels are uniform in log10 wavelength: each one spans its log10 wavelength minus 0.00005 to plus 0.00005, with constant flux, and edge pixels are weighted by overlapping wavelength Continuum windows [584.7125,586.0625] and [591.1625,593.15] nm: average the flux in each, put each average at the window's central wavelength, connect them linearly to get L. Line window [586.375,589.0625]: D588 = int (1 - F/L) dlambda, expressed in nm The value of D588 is 0.44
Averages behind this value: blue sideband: 23.6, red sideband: 20.1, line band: 18.8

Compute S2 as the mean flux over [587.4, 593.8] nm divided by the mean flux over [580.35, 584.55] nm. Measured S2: 0.7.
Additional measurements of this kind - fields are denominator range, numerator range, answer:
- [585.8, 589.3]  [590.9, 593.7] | 1.06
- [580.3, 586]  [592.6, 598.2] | 0.87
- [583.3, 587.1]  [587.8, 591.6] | 0.65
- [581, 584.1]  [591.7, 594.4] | 0.83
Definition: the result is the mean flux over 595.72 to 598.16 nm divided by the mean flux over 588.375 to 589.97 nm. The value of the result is 1.9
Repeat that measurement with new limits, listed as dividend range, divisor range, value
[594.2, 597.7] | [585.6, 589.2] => 1.14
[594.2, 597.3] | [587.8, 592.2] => 1.35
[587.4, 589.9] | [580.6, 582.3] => 0.59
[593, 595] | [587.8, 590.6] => 1.54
